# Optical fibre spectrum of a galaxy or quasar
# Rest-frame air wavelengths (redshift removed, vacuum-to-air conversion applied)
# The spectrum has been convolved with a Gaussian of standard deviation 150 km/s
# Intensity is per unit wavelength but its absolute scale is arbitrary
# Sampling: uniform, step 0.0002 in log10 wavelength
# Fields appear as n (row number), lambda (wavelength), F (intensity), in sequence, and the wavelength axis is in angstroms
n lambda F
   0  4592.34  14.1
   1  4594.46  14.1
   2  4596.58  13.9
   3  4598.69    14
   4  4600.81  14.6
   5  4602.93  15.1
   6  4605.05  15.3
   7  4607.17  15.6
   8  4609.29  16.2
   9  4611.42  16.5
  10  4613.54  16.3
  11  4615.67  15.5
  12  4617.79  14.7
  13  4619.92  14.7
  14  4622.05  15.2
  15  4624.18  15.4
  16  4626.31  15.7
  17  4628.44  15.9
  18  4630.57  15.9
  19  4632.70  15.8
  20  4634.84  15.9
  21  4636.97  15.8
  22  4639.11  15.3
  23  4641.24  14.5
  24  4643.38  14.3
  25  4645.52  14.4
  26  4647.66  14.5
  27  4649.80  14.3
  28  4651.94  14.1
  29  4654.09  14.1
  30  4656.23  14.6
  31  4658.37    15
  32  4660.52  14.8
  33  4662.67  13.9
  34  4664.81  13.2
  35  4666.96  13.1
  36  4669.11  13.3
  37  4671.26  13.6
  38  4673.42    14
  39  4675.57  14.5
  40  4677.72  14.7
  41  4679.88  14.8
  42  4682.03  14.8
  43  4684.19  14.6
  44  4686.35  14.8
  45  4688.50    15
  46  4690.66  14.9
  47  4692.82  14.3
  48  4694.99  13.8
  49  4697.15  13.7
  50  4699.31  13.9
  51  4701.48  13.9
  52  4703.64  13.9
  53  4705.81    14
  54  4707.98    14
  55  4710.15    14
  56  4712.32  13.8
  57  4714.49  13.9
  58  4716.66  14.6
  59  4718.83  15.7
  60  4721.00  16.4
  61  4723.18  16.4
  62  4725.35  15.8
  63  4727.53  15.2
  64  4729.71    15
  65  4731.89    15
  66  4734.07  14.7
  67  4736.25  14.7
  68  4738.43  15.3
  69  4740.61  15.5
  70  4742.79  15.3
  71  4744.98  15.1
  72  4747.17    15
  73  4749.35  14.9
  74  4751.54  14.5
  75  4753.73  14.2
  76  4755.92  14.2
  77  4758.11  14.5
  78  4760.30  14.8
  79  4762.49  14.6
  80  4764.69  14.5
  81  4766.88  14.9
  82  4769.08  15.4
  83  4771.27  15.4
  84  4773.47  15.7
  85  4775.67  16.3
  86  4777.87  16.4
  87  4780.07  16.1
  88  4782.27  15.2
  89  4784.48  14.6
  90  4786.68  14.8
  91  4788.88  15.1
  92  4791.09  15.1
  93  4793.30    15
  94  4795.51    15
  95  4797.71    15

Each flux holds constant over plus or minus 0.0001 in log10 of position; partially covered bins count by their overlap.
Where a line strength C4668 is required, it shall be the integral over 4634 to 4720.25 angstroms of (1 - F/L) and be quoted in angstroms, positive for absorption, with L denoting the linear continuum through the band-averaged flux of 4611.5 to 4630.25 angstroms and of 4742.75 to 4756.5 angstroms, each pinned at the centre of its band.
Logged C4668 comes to 4.53 angstroms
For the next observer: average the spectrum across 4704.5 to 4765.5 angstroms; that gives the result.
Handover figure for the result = 14.8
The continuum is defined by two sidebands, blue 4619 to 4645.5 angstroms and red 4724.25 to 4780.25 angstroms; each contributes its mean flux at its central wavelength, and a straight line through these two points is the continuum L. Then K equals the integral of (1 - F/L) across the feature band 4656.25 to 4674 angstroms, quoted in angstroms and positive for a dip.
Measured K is 1.6 angstroms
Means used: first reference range 15.3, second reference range 15.1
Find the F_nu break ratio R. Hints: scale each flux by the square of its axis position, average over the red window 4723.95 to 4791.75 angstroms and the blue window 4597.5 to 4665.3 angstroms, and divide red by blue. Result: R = 1.06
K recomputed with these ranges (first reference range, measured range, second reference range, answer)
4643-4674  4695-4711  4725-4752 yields 0.8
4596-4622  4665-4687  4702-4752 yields 1.3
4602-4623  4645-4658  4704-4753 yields 0.8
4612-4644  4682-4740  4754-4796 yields 2.2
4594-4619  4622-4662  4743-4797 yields 0.4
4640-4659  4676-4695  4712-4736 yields 0.1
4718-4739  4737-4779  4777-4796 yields 0.7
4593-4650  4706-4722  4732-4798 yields 0.5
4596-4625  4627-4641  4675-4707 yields -0.7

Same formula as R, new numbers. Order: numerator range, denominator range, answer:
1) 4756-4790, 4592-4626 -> 1.08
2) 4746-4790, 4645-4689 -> 1.10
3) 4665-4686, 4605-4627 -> 0.93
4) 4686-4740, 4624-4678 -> 1.03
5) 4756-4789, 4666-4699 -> 1.11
